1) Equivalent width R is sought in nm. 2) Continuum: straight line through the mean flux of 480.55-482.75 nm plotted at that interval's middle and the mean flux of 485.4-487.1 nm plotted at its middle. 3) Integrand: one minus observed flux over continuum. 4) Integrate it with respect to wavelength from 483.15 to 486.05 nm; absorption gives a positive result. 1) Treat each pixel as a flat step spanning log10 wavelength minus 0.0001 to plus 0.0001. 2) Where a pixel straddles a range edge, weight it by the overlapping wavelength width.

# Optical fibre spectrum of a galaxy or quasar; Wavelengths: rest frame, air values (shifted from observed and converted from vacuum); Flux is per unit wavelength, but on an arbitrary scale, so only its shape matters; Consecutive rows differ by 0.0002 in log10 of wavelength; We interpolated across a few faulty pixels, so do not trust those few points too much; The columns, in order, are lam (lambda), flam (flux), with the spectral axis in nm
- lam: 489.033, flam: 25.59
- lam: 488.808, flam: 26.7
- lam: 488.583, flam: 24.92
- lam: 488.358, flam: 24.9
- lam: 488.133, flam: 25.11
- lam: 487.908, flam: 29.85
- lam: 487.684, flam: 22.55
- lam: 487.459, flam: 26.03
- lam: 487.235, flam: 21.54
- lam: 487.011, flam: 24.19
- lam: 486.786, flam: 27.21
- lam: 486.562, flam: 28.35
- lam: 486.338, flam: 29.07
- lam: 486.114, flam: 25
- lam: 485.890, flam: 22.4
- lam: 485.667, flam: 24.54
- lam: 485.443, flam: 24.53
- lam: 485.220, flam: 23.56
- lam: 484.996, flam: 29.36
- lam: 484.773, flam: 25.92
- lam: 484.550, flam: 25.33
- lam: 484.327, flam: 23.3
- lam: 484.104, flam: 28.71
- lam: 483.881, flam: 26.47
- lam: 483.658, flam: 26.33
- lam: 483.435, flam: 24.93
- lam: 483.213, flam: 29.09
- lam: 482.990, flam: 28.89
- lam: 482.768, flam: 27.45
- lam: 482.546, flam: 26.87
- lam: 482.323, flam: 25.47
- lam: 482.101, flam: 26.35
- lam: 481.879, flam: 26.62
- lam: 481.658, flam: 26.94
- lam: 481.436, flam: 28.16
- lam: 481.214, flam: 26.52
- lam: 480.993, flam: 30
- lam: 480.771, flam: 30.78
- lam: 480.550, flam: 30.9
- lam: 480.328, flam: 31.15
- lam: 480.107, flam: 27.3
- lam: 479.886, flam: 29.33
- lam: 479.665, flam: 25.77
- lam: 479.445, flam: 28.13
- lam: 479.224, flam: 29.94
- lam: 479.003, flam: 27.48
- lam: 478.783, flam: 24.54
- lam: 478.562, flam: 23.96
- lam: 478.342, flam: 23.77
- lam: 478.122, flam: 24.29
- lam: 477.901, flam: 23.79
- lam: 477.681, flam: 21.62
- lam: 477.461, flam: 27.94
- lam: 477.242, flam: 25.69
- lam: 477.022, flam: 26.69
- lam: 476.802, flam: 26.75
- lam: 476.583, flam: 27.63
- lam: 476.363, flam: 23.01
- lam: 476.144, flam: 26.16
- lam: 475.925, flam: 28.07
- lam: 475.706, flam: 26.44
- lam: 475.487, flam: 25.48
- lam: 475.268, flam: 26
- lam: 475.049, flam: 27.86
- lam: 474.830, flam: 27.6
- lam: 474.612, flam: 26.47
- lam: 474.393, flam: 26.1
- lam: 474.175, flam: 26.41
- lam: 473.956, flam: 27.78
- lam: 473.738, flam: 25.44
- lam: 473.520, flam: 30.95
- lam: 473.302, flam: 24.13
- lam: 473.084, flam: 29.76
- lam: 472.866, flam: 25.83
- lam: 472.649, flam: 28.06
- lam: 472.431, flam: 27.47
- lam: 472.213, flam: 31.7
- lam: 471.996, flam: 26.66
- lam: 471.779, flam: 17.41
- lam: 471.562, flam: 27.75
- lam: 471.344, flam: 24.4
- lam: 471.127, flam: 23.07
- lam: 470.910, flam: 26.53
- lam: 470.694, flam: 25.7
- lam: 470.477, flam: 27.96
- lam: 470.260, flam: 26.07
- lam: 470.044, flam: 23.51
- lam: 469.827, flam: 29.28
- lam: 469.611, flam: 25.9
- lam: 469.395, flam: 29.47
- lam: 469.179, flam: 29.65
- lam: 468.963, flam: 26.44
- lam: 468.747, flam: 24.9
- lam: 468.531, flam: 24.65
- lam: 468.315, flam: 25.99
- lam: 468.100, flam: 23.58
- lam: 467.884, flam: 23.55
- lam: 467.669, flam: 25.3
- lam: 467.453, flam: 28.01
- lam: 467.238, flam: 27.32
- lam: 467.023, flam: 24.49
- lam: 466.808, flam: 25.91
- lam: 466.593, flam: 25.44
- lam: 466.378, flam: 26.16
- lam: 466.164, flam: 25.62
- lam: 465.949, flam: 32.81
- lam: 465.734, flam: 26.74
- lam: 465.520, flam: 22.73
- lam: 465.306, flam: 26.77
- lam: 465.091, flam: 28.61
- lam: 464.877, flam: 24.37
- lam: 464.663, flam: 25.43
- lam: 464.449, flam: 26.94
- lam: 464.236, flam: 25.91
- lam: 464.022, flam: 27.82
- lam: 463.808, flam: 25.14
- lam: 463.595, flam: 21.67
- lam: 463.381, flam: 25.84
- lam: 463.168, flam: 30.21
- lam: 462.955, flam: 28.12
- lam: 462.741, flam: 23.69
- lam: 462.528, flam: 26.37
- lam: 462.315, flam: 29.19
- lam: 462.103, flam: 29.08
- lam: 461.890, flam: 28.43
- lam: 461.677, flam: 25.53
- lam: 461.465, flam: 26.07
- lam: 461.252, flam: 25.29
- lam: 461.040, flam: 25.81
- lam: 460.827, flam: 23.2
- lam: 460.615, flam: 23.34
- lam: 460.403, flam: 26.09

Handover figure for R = 0.085 nm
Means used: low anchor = 27.7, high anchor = 25.7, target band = 25.7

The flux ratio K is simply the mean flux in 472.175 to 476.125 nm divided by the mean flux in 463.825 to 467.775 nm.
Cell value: 1.03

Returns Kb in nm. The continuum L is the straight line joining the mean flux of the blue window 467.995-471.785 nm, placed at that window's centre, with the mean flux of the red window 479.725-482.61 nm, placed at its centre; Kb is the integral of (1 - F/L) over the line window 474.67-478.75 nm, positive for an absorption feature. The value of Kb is 0.23 nm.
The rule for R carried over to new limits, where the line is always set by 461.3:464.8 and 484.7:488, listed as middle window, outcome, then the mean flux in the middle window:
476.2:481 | -0.16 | 26.8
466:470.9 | 0.02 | 26.2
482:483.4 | -0.08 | 27.2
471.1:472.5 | 0.03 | 25.6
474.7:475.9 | -0.03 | 26.8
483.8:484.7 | -0.01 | 25.9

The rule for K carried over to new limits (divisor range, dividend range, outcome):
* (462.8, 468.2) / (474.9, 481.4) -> 1.03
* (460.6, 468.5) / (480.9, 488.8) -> 1.00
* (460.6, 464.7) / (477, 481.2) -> 1.03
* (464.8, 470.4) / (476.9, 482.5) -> 1.02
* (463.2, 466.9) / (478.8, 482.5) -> 1.07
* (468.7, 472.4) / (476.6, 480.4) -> 1.00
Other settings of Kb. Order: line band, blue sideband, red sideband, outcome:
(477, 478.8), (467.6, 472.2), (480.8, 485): 0.13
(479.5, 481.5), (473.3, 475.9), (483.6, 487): -0.19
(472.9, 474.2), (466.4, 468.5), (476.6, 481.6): -0.05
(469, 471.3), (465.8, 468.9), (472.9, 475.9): -0.02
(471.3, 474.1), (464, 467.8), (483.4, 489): -0.07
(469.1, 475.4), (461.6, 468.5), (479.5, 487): -0.03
